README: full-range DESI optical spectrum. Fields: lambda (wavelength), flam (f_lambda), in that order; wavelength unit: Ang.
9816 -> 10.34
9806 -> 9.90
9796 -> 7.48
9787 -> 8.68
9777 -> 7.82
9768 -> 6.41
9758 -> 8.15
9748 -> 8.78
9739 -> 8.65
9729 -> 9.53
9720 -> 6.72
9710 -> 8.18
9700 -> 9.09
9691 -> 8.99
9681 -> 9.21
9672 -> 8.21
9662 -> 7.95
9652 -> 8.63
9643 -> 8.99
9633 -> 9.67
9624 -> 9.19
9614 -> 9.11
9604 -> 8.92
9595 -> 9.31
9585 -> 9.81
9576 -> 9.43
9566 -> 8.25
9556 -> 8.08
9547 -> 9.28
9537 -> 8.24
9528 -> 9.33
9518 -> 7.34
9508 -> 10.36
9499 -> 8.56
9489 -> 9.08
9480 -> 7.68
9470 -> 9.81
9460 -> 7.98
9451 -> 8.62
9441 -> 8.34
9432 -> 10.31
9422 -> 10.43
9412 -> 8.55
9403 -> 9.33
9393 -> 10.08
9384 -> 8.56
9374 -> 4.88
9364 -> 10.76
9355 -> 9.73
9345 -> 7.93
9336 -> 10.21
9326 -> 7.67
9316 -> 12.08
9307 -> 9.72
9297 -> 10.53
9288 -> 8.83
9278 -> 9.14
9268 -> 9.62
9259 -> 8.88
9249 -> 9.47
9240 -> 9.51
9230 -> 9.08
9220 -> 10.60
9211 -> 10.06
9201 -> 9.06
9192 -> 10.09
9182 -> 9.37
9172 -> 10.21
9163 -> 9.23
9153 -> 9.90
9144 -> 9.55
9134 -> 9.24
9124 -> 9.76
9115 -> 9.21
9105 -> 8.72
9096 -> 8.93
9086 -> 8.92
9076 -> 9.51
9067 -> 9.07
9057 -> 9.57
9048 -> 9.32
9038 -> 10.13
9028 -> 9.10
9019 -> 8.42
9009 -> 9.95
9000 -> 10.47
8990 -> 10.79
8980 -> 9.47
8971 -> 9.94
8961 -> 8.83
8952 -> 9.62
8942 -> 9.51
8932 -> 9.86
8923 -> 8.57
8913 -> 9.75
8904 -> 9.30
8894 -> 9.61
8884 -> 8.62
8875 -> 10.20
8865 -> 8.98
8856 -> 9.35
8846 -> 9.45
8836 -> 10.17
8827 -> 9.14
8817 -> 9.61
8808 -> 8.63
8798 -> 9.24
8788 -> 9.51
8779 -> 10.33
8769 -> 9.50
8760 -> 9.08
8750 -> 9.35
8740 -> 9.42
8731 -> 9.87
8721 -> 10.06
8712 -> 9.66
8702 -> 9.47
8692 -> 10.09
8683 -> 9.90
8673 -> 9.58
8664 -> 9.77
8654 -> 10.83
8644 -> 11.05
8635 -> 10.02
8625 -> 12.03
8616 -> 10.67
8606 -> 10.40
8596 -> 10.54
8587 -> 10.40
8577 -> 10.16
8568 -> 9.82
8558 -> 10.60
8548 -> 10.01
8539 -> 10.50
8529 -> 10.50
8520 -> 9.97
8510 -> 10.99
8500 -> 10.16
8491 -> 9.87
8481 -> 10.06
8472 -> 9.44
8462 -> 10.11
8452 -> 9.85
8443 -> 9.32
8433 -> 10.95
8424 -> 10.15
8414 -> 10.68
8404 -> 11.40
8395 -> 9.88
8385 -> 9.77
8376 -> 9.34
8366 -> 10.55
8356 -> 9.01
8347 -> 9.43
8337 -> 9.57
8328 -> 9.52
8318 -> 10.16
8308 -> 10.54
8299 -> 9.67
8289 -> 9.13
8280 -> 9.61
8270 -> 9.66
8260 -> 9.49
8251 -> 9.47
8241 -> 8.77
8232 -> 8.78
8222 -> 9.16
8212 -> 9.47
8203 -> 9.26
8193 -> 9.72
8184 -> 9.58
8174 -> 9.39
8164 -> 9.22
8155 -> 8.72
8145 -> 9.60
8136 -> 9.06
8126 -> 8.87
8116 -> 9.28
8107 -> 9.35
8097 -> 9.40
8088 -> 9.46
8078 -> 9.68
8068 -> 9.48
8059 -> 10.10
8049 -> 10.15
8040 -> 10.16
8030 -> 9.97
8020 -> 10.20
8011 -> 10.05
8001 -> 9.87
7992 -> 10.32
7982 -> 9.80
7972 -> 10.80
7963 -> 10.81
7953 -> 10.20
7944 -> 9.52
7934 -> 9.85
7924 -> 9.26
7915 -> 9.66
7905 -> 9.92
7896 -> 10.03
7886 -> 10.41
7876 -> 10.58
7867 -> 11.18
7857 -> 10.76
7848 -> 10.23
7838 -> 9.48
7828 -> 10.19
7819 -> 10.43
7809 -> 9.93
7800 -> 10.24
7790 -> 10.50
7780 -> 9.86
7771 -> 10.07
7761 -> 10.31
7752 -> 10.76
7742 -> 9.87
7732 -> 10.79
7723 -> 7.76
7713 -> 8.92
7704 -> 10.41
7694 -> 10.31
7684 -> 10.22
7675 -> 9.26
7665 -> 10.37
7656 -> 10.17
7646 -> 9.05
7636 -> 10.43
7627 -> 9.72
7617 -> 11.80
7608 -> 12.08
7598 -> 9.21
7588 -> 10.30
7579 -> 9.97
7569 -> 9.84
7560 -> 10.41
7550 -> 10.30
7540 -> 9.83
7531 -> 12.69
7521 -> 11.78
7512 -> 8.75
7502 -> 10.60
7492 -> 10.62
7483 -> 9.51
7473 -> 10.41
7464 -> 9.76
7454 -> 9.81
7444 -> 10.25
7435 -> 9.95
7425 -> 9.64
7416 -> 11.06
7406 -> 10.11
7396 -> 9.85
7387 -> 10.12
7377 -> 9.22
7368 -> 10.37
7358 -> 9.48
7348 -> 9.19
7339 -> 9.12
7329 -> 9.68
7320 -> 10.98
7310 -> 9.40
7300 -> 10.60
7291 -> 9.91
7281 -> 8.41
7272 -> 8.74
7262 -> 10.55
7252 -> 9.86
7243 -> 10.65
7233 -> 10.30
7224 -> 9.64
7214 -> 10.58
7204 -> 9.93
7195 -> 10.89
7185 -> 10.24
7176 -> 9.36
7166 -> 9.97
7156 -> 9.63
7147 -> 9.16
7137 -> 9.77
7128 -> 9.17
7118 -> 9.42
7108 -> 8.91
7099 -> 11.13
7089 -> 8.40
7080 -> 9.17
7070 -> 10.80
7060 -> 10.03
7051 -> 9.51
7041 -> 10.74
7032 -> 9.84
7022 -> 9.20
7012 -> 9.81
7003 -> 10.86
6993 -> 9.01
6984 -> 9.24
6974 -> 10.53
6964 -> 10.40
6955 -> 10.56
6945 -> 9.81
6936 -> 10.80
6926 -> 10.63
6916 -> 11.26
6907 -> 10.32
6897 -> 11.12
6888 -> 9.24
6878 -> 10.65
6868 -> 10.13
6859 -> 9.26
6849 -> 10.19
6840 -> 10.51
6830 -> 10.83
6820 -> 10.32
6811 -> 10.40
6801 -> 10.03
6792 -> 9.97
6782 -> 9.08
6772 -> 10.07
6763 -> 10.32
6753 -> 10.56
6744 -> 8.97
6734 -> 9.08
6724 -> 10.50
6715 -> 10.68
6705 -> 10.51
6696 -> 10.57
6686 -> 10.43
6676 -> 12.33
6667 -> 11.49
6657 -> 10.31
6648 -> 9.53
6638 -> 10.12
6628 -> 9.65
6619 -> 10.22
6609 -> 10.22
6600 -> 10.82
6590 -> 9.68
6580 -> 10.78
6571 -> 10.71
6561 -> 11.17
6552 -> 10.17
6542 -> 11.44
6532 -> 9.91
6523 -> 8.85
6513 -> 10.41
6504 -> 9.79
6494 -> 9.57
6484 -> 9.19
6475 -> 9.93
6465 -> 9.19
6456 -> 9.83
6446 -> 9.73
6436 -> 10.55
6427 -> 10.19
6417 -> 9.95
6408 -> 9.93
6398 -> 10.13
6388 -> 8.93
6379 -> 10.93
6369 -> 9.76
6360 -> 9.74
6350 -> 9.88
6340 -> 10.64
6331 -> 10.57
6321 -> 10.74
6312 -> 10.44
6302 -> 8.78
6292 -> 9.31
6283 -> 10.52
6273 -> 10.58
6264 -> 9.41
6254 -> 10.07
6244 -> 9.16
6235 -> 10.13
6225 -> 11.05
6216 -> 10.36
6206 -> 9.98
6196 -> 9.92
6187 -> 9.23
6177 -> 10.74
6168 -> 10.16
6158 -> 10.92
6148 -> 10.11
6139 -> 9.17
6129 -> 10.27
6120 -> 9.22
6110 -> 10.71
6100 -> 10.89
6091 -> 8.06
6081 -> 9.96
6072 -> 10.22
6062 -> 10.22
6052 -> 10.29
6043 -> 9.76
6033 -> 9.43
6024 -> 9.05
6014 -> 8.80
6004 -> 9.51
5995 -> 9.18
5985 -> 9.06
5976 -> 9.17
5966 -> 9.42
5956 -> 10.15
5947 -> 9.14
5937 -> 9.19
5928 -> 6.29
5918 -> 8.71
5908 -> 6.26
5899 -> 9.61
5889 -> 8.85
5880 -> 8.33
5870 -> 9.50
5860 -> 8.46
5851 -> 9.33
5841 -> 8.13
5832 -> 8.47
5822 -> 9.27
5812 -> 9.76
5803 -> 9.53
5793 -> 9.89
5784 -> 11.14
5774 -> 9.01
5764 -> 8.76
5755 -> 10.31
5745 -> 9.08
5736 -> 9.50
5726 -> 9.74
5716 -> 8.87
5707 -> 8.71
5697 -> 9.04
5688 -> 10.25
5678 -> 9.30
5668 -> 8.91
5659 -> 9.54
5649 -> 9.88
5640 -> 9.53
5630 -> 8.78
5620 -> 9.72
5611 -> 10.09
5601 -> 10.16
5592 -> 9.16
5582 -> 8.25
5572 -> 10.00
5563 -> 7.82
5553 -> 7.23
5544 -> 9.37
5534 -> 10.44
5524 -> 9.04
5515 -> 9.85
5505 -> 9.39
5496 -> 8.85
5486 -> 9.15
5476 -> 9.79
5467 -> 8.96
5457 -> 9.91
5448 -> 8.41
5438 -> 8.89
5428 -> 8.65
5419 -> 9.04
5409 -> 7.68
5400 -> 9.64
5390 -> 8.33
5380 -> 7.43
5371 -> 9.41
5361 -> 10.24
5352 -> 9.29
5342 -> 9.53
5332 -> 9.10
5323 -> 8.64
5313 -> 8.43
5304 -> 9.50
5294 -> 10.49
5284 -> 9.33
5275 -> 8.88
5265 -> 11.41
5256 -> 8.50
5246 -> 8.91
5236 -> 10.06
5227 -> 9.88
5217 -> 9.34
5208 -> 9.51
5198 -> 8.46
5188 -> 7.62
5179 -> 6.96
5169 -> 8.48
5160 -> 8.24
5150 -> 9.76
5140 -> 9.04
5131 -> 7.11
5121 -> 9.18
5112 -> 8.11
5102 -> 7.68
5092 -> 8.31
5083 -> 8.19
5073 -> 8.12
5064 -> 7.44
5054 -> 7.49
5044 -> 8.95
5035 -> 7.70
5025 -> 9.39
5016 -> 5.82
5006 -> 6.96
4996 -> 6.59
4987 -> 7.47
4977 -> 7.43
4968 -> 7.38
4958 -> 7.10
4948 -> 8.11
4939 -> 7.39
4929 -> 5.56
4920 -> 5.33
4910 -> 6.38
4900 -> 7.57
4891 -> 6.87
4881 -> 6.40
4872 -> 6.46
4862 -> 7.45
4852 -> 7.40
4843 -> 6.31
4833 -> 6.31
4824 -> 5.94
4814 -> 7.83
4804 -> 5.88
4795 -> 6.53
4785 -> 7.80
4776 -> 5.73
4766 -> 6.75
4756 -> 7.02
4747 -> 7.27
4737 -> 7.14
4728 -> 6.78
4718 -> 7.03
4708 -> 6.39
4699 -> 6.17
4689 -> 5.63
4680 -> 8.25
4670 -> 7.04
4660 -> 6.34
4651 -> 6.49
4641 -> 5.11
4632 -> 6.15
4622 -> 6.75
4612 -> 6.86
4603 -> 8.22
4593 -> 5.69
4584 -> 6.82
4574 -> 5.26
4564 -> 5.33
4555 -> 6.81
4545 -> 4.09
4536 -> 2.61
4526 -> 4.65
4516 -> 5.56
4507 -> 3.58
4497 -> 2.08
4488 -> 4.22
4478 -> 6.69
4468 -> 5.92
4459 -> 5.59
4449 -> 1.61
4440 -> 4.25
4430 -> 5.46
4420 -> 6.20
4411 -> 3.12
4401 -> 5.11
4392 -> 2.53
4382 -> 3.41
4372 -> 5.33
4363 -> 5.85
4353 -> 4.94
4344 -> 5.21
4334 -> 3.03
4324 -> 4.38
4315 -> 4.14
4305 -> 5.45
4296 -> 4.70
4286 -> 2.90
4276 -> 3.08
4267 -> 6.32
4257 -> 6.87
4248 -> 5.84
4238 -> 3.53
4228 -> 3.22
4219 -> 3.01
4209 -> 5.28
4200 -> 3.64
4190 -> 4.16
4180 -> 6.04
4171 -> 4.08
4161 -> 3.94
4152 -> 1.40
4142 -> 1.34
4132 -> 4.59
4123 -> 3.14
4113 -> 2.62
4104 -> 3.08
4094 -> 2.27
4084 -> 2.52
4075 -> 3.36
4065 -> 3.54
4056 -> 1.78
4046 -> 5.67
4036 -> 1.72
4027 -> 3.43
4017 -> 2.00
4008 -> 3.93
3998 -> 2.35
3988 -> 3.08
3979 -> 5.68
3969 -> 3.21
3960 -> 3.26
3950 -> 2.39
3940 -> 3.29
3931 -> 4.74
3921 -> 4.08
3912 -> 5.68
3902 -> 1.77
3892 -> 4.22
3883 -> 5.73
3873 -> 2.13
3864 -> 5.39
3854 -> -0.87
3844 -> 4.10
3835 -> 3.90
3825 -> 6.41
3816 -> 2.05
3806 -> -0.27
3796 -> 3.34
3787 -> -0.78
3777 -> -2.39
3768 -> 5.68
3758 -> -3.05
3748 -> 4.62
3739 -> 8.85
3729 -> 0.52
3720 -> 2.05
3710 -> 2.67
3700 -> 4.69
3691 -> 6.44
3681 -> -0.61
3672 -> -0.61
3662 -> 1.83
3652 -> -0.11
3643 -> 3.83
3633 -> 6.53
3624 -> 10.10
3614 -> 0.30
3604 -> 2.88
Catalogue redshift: 0.143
